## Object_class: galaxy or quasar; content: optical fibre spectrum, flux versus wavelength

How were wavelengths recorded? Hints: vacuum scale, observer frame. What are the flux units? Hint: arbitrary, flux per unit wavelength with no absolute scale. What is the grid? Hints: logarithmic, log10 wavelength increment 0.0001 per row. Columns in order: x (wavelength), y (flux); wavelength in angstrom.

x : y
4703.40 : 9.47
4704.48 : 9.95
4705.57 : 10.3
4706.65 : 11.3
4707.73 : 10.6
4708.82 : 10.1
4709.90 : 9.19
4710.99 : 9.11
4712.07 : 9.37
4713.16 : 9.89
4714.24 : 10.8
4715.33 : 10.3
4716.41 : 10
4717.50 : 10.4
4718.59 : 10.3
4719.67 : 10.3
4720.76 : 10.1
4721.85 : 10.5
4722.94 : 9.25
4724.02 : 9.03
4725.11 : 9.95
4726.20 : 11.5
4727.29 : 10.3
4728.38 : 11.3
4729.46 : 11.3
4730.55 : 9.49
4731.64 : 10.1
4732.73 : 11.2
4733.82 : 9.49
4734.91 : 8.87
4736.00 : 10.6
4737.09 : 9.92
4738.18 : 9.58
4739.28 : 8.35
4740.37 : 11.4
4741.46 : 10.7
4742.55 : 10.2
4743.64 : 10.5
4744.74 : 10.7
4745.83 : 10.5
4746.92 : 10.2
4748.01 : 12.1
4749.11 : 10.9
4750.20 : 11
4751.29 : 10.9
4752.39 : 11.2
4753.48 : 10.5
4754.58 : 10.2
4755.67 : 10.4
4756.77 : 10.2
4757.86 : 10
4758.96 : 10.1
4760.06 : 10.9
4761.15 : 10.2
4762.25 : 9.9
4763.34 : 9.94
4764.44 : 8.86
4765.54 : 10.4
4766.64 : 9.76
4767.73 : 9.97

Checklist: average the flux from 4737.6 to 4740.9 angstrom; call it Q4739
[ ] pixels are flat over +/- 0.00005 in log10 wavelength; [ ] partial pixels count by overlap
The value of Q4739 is 9.75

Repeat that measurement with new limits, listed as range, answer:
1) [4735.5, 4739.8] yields 9.59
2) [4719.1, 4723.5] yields 10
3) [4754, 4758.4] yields 10.2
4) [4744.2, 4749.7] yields 10.9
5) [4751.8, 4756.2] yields 10.6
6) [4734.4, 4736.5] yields 9.73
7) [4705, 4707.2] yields 10.8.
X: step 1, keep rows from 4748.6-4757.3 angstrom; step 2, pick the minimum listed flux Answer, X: 10.2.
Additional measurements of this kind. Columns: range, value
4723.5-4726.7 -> 9.03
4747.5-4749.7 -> 10.9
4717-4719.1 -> 10.3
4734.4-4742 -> 8.35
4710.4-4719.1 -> 9.11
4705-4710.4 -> 9.19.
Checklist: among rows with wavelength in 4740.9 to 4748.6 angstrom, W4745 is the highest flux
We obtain 12.1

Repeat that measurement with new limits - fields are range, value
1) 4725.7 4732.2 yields 11.5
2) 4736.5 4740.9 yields 11.4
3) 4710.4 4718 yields 10.8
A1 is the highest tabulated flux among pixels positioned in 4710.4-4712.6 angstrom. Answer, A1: 9.37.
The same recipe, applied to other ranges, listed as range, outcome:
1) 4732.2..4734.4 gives 11.2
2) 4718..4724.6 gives 10.5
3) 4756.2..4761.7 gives 10.9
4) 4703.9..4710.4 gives 11.3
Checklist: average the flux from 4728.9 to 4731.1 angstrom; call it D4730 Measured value 10.4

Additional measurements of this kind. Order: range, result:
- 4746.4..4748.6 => 11.1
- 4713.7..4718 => 10.4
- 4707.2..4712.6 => 9.67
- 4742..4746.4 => 10.5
